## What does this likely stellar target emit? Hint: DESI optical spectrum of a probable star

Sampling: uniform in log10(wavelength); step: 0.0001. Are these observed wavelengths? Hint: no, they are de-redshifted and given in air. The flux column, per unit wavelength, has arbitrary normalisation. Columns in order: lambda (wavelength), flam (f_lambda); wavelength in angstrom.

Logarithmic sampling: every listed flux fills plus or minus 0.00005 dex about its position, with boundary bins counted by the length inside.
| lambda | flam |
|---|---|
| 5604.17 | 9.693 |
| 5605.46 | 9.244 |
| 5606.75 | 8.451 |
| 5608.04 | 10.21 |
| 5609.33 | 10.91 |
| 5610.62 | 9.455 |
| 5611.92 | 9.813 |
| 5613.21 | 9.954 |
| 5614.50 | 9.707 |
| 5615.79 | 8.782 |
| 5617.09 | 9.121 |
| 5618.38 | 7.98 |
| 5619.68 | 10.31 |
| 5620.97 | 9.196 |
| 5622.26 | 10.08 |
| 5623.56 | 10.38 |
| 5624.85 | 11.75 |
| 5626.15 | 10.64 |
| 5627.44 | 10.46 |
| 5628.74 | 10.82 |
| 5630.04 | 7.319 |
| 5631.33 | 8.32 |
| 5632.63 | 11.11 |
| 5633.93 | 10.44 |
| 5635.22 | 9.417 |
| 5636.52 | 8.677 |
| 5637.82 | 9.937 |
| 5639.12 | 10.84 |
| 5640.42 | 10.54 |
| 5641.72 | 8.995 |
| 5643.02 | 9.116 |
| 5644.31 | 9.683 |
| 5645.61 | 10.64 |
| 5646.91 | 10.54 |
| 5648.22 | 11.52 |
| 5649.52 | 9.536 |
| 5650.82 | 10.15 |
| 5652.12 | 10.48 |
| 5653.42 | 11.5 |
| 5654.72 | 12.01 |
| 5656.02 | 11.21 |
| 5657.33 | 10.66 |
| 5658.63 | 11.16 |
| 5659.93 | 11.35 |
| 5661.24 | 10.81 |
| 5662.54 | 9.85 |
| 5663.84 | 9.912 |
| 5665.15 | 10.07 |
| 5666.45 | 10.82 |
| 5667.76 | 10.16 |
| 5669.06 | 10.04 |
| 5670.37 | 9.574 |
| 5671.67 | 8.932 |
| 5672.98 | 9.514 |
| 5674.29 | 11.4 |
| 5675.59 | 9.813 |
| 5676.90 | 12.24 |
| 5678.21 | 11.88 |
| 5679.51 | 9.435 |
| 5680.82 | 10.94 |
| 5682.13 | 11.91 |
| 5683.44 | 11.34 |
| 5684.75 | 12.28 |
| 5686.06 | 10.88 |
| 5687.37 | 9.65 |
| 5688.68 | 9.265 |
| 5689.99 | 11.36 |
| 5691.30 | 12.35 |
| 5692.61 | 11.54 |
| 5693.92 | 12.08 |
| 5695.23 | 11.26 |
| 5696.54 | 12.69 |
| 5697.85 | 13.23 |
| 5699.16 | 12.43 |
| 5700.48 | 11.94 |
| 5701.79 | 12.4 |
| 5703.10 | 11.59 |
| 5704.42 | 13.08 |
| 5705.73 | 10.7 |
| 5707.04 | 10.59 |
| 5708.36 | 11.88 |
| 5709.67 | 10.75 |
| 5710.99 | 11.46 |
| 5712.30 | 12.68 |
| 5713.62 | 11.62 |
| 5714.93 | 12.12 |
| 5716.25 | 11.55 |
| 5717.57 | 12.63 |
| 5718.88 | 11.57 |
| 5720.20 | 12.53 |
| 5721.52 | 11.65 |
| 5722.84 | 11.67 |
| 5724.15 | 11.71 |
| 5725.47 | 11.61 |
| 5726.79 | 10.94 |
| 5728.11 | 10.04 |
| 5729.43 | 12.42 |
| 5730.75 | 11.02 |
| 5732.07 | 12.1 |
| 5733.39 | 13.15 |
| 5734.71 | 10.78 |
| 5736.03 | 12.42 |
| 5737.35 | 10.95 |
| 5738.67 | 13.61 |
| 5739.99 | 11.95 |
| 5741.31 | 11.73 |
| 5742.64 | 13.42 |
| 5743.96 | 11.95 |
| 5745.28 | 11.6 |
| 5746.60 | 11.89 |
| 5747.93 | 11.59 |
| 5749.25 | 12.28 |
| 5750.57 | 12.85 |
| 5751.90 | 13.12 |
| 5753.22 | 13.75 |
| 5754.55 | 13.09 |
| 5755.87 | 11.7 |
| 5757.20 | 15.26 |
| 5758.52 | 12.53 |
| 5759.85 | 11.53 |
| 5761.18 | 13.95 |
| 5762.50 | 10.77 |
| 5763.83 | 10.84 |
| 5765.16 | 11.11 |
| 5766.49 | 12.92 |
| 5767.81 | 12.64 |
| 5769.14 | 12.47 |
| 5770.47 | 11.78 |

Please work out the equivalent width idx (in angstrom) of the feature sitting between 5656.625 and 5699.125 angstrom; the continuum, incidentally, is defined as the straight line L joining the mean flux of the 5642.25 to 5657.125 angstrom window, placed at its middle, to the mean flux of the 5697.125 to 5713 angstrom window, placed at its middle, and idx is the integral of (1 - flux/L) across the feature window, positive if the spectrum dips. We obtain 1.3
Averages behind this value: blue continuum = 10.6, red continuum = 11.9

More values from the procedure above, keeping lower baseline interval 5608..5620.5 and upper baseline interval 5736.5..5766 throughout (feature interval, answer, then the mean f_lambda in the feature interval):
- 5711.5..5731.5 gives 0.0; 11.7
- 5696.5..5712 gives -0.7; 11.9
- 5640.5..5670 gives -0.1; 10.5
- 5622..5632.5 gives -0.2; 10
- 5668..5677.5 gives 0.5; 10.2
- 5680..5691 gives 0.0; 11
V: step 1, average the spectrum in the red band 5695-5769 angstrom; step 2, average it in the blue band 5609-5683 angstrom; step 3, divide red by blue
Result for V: 1.18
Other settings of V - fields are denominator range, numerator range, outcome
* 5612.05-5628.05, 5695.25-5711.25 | 1.20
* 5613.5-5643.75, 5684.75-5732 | 1.19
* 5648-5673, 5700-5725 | 1.13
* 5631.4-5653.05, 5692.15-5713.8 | 1.18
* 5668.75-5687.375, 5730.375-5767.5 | 1.15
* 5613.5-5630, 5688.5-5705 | 1.22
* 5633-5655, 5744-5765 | 1.21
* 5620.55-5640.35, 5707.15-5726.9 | 1.18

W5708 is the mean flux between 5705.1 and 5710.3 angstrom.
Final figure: 11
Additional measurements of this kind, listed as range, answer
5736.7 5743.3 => 12.3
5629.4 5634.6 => 9.32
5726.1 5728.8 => 10.5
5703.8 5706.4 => 11.9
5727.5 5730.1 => 11.2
